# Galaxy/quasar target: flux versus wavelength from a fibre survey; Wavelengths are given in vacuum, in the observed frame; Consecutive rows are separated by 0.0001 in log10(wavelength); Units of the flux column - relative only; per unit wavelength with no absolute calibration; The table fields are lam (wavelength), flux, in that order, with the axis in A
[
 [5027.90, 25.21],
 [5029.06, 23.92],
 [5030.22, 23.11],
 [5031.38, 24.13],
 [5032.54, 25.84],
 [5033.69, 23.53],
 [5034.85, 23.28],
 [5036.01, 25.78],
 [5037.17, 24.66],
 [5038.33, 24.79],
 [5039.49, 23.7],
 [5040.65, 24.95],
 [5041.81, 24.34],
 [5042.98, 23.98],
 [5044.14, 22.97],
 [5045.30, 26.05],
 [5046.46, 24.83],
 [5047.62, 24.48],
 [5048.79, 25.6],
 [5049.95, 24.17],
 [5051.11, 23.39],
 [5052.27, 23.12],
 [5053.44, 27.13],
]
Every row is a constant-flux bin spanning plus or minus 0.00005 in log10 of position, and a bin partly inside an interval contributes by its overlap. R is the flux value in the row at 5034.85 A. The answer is 23.28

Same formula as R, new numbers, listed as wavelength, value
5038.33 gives 24.79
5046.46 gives 24.83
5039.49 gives 23.7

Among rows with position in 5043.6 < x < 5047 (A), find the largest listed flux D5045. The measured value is 26.05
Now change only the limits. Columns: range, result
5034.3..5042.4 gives 25.78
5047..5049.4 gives 25.6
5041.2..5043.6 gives 24.34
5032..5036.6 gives 25.84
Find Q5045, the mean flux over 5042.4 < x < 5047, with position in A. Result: 24.5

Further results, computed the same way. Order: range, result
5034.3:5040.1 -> 24.5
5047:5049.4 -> 25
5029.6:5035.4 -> 24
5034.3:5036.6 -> 24.5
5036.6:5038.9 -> 24.7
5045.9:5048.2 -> 24.7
